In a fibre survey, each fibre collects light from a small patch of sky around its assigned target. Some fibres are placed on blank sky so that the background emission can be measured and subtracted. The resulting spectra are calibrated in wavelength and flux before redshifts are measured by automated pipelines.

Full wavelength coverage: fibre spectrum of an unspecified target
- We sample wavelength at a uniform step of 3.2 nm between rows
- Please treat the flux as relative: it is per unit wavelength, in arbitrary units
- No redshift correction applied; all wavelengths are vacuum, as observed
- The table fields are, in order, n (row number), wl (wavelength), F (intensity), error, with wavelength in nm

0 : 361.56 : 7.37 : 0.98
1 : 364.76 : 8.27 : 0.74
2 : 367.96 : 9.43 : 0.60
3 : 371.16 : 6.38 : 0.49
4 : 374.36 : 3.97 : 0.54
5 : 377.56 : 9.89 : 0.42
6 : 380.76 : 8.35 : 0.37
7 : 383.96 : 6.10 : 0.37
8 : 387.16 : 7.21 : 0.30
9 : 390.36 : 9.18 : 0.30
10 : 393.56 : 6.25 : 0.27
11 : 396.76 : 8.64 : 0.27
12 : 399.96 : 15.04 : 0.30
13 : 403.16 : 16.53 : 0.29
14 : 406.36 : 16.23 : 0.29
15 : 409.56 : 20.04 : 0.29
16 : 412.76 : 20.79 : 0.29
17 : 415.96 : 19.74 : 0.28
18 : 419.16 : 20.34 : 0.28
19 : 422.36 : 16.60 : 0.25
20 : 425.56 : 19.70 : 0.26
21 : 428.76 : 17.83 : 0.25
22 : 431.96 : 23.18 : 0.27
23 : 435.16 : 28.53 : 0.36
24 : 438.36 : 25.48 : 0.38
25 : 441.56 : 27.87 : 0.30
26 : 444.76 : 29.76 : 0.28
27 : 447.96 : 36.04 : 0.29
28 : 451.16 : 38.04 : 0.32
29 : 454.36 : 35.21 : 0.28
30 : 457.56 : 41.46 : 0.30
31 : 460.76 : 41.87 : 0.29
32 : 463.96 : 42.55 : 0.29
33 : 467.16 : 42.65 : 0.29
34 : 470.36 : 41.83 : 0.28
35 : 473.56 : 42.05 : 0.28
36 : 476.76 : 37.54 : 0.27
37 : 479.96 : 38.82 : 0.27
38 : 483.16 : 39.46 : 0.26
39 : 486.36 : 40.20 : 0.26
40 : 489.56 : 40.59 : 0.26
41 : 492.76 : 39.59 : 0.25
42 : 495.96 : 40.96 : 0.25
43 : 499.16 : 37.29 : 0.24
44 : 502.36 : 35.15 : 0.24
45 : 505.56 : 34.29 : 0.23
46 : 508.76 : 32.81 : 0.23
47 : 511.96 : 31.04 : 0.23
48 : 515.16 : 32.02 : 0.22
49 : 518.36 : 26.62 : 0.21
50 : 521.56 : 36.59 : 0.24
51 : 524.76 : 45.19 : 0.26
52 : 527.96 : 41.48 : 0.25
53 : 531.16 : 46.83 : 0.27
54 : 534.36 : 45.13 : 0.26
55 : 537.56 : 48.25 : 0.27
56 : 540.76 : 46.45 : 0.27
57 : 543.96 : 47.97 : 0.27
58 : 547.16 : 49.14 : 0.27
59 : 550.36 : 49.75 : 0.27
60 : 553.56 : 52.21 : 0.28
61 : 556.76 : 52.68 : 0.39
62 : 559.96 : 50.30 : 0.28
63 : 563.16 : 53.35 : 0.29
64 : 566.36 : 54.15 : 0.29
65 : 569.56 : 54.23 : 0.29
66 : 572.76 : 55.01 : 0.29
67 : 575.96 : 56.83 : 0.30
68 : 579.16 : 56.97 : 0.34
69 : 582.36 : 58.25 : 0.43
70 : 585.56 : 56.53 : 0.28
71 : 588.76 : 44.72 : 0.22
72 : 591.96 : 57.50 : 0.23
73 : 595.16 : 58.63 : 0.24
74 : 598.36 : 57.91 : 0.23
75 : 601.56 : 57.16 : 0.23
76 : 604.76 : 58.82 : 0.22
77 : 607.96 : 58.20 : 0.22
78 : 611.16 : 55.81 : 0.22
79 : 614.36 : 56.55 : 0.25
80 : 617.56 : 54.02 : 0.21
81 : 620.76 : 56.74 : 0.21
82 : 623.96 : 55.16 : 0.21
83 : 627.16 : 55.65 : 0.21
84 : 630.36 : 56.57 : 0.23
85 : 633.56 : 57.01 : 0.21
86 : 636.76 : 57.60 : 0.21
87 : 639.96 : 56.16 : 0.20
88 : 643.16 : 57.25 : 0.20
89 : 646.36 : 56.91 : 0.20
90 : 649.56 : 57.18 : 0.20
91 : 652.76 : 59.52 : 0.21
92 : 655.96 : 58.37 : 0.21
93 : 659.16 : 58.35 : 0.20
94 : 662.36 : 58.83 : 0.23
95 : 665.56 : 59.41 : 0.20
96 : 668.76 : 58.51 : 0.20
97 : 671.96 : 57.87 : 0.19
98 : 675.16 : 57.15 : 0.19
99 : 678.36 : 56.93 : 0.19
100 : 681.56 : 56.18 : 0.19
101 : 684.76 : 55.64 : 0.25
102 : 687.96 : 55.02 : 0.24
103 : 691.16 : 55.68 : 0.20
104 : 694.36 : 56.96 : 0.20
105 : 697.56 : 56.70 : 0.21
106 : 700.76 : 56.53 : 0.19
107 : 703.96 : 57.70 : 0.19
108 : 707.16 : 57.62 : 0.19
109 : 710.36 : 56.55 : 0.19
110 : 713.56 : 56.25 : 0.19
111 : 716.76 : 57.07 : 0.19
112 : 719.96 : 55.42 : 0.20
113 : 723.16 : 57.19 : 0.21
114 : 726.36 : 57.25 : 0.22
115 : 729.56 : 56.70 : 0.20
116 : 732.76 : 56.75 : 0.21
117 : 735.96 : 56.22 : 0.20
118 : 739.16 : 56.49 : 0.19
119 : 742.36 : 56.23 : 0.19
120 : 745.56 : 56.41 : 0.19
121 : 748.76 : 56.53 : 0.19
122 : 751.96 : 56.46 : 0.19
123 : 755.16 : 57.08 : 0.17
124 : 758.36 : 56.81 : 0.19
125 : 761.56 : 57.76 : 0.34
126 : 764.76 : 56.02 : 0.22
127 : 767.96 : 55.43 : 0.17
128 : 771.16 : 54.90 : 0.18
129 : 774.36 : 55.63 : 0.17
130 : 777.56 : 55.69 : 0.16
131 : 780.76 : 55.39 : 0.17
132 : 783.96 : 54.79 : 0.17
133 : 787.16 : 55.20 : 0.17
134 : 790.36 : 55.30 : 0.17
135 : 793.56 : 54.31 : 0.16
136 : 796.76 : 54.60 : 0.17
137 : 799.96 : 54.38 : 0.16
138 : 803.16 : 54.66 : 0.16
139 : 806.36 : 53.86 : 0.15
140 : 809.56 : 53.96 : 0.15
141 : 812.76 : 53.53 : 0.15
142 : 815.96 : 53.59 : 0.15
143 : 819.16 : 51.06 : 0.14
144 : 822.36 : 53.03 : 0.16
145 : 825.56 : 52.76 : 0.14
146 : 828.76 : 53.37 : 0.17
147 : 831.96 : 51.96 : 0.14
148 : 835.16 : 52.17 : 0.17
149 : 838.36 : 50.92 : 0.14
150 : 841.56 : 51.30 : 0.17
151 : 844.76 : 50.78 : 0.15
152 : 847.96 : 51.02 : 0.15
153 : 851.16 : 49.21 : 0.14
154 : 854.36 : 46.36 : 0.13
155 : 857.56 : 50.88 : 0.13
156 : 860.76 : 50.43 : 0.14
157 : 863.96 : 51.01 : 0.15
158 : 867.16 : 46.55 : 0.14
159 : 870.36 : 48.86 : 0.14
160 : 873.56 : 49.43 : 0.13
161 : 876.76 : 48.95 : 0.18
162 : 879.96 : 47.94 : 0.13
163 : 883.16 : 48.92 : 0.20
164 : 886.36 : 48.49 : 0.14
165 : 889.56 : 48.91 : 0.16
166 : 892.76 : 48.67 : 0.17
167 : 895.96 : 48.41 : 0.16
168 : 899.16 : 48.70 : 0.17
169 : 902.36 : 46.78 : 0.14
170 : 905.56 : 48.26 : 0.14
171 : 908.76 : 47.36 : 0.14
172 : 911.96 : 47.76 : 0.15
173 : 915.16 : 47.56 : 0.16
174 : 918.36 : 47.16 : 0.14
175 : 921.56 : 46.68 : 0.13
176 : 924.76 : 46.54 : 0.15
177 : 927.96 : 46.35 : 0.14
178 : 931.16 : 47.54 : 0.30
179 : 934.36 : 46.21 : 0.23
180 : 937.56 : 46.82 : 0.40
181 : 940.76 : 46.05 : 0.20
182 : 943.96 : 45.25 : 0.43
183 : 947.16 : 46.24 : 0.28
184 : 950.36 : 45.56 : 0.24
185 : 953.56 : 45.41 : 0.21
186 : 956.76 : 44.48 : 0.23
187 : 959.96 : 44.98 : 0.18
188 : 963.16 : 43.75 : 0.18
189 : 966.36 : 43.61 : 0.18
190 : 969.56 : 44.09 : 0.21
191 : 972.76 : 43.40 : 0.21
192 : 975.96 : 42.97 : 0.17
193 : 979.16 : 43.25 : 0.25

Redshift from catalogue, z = 0.00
